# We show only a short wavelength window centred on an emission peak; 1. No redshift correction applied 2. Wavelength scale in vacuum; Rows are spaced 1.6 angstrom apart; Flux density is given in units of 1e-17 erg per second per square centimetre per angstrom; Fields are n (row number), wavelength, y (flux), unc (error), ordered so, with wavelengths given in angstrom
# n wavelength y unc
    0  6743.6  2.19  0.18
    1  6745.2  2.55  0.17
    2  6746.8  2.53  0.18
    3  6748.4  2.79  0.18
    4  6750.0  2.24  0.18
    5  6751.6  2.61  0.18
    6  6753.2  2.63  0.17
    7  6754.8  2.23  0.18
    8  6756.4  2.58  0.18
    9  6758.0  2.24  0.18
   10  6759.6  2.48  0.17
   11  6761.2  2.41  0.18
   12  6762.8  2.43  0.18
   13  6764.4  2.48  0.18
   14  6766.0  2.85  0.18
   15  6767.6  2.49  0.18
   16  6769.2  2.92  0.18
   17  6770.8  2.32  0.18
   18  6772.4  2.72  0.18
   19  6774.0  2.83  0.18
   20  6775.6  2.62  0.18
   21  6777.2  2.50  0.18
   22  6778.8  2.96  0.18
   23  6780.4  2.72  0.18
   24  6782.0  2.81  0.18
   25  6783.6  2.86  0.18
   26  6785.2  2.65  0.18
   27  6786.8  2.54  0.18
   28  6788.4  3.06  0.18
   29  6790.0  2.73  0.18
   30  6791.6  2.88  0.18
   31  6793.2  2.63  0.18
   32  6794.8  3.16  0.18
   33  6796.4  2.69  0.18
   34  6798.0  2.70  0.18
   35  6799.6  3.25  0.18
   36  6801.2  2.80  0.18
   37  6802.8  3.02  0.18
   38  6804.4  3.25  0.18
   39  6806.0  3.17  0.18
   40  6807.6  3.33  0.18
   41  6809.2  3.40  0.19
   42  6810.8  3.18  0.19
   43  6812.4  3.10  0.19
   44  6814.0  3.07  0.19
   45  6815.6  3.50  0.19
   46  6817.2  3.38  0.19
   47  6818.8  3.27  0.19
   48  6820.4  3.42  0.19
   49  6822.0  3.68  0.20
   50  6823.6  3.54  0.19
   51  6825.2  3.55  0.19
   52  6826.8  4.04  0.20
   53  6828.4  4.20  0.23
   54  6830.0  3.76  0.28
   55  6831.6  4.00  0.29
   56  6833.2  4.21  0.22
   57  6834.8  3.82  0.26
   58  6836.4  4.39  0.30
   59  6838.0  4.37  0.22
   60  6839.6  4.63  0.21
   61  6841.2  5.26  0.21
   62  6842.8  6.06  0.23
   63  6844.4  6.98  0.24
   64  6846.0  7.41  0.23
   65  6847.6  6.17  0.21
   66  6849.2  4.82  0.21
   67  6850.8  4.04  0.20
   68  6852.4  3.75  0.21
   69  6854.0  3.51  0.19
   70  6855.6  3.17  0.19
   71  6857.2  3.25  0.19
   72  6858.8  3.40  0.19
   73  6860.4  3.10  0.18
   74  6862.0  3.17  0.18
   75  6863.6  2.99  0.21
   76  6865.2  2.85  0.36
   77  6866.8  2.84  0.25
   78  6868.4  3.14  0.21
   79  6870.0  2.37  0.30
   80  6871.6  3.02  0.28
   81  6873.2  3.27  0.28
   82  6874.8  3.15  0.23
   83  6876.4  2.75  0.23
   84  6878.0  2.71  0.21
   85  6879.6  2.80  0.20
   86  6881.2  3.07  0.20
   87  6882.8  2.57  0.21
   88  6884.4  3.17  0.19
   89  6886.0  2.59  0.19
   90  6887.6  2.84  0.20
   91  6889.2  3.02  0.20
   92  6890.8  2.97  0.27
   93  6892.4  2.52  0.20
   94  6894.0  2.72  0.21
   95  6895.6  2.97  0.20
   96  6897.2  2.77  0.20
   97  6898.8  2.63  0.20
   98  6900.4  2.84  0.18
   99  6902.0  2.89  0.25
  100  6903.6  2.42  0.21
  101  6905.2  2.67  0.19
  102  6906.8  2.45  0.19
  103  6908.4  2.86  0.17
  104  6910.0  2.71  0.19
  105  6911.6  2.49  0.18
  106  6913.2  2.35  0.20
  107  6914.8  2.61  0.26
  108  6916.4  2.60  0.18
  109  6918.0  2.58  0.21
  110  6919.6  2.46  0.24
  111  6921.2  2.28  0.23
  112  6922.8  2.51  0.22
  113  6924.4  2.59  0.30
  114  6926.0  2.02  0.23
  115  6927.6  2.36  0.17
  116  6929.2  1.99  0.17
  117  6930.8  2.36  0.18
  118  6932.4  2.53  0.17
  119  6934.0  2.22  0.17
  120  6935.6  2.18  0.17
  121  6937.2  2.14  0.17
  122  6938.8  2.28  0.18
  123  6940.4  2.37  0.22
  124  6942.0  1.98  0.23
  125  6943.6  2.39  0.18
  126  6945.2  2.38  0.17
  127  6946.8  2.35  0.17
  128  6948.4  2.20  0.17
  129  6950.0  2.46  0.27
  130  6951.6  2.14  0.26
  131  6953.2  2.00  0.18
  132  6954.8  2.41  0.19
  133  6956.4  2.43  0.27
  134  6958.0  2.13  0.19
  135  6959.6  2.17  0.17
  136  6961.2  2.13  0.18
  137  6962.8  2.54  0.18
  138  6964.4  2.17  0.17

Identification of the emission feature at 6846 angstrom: H-beta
